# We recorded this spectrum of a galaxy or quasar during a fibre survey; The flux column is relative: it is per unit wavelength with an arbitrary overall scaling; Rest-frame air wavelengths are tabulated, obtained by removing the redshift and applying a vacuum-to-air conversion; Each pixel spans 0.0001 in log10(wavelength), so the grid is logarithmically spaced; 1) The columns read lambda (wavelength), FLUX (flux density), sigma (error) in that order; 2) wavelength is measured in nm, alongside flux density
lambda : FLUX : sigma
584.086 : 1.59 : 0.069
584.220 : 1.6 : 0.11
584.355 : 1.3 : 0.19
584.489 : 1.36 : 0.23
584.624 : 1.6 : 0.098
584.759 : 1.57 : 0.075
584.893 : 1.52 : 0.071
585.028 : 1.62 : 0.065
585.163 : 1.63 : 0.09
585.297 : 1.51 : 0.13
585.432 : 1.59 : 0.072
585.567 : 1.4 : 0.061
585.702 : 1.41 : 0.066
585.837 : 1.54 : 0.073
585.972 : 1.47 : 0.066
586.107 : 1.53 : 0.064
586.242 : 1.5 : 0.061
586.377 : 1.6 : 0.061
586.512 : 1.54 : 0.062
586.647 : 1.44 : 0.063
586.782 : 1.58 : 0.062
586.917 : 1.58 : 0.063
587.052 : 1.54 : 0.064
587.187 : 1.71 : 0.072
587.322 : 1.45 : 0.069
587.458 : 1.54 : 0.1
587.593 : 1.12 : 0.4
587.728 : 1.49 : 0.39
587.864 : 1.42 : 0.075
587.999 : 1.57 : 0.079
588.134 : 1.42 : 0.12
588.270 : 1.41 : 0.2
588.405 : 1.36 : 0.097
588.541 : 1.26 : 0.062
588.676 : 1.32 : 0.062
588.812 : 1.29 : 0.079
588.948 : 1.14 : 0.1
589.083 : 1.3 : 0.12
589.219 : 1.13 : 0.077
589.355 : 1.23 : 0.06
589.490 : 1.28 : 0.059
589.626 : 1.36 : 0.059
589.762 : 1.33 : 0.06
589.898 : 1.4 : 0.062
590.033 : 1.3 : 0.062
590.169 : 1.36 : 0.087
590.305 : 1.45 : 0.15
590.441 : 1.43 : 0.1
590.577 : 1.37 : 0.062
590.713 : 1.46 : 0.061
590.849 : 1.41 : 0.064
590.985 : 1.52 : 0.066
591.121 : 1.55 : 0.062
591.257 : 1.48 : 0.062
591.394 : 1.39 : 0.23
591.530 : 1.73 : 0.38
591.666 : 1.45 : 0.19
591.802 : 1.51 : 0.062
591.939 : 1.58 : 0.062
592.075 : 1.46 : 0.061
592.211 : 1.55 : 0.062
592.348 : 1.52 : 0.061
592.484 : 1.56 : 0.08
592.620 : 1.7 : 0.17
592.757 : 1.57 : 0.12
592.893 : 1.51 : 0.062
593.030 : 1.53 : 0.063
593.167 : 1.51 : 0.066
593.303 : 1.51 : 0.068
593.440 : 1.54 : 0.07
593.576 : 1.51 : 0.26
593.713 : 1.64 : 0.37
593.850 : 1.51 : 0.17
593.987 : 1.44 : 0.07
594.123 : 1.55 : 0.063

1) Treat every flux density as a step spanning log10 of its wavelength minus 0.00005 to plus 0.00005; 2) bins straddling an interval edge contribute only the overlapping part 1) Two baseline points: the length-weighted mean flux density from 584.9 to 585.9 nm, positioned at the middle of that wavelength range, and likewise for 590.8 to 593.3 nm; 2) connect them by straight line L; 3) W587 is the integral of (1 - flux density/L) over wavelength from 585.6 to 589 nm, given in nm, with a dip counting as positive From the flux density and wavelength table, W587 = 0.17 nm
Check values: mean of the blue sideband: 1.53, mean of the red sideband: 1.53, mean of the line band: 1.45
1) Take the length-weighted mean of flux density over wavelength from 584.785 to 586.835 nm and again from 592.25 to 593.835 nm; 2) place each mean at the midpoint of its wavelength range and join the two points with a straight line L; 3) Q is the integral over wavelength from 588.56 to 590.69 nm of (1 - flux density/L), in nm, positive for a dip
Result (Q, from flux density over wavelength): 0.31 nm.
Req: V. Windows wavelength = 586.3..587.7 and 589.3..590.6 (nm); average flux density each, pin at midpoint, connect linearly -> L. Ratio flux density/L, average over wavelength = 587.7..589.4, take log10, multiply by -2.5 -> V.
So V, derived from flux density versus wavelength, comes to 0.08 mag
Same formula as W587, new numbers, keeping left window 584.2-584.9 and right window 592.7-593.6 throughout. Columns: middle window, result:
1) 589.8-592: 0.08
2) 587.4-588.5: 0.06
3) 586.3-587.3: -0.05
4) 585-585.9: -0.02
